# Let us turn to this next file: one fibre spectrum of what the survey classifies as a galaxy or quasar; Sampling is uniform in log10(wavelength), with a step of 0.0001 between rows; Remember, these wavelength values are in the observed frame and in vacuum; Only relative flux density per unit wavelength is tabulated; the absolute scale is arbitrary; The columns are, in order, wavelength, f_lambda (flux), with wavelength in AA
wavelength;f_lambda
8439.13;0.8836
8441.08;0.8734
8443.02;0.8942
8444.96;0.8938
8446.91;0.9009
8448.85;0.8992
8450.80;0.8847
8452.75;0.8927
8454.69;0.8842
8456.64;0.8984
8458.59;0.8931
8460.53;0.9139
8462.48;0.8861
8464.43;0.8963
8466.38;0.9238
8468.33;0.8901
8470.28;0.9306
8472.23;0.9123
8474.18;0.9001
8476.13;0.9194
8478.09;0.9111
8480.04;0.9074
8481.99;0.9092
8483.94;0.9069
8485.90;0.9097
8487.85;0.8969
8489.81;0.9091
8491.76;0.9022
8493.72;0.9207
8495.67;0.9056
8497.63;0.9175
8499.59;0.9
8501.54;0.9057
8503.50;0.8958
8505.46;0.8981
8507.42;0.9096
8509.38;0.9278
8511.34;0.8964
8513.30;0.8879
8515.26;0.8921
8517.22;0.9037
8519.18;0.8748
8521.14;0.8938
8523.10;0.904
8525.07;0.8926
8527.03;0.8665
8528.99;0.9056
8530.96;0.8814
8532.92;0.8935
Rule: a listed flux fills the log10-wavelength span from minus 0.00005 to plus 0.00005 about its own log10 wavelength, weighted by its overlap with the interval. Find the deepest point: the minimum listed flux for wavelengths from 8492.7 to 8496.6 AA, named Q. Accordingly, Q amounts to 0.9056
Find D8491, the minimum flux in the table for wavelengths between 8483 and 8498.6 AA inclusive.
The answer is 0.8969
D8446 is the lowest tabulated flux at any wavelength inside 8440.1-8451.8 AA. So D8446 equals 0.8734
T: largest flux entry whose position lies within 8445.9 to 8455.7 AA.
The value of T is 0.9009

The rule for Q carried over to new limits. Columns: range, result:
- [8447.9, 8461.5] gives 0.8842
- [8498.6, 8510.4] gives 0.8958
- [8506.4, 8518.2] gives 0.8879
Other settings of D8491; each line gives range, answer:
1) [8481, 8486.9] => 0.9069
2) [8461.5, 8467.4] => 0.8861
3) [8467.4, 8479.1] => 0.8901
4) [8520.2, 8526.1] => 0.8926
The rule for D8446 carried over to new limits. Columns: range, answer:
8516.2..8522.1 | 0.8748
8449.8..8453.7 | 0.8847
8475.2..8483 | 0.9074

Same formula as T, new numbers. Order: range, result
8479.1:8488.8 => 0.9097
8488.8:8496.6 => 0.9207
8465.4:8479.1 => 0.9306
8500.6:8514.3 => 0.9278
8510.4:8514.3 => 0.8964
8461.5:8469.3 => 0.9238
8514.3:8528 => 0.904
